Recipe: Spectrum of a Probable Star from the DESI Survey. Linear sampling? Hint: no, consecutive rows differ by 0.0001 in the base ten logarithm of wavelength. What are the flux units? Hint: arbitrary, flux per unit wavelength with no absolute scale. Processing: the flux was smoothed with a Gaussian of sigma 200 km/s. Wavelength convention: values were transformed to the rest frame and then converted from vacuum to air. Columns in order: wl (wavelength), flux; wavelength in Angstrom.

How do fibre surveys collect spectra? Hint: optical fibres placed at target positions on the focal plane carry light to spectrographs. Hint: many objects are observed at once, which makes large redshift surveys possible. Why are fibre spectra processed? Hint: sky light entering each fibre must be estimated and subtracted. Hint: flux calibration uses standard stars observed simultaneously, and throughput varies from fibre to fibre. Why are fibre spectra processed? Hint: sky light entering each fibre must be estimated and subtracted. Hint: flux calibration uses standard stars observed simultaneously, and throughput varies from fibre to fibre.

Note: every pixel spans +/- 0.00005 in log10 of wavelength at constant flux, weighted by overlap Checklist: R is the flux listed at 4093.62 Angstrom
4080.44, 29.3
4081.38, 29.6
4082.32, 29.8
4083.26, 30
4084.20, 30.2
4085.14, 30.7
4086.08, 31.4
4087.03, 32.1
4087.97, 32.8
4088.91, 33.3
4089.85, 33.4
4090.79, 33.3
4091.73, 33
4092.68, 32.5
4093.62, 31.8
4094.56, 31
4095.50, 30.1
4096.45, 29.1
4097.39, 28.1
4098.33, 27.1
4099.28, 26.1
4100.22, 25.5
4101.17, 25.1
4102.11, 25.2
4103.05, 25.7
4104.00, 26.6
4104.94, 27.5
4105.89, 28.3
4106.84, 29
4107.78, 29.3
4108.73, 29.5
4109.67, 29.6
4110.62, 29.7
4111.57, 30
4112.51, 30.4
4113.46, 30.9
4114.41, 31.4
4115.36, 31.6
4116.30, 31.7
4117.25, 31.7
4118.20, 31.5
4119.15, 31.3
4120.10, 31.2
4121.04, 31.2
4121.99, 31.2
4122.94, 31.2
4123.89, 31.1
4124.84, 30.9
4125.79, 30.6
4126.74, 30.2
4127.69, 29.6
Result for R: 31.8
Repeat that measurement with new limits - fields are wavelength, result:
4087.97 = 32.8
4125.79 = 30.6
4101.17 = 25.1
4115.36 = 31.6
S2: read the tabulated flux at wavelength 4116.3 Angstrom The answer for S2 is 31.7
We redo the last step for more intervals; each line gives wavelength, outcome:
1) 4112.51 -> 30.4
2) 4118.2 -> 31.5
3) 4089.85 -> 33.4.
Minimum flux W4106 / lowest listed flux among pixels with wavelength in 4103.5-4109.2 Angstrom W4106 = 26.6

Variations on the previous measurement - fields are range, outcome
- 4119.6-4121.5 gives 31.2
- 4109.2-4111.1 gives 29.6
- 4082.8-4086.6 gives 30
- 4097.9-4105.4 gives 25.1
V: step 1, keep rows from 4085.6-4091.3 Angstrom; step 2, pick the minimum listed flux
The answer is 31.4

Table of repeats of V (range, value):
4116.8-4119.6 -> 31.3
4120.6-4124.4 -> 31.1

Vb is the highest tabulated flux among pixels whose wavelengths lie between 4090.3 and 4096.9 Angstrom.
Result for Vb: 33.3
